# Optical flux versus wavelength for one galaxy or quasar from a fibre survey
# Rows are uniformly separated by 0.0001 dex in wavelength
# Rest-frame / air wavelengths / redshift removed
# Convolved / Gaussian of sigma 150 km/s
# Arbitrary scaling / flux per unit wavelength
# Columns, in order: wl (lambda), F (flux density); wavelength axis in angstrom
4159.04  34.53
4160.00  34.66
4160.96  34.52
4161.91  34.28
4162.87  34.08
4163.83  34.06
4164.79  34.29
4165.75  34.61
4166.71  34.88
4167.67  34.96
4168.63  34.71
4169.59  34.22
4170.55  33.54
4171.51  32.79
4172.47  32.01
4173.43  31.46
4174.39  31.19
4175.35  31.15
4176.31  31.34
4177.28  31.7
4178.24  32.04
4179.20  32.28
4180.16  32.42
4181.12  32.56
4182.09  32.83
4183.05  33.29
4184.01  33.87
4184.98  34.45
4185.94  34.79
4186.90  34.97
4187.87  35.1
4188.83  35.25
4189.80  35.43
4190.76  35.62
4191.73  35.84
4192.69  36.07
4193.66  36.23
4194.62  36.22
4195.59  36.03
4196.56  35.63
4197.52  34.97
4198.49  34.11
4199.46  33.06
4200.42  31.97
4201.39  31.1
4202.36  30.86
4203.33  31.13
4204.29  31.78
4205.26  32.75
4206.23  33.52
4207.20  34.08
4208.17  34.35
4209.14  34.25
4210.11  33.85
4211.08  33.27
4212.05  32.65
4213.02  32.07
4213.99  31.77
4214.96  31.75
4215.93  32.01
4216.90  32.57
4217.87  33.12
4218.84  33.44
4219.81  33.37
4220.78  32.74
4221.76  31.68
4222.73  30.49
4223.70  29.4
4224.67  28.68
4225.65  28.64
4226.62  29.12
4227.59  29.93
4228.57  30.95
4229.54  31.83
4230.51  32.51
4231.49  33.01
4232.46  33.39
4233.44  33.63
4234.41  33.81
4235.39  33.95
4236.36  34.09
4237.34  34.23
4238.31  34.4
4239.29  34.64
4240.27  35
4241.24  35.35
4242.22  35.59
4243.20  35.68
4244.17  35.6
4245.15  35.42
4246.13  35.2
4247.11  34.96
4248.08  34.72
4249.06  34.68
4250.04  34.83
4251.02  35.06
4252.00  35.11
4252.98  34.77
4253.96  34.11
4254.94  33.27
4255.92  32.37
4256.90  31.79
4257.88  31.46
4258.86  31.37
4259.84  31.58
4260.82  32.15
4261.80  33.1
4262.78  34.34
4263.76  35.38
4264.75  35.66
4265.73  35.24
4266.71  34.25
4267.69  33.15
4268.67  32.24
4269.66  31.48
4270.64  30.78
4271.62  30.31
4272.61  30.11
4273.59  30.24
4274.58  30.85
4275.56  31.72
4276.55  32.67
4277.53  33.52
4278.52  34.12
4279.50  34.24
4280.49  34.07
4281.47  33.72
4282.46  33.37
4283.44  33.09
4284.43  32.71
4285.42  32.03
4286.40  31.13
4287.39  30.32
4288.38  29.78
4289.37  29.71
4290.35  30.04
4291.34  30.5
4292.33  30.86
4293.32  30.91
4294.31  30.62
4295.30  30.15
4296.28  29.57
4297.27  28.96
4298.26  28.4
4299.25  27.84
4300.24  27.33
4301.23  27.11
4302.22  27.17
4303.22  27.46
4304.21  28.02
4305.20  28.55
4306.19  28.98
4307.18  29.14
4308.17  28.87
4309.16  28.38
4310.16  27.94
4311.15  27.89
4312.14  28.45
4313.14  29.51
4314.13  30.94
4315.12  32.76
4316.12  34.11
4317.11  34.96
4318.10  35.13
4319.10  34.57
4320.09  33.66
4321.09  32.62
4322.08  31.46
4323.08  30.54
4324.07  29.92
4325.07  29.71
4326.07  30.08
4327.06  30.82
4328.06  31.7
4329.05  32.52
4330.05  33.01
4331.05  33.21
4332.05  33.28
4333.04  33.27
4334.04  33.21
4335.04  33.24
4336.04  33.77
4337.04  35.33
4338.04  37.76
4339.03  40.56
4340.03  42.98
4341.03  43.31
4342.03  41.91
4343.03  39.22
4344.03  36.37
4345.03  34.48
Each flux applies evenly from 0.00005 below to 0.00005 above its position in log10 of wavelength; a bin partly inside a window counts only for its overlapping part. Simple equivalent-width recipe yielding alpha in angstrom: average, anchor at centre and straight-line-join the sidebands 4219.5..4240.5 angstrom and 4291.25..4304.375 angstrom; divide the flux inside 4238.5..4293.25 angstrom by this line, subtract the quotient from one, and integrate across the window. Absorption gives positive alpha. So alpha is -4.7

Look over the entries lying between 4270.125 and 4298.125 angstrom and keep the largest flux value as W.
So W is 34.24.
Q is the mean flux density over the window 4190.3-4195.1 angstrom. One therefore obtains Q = 36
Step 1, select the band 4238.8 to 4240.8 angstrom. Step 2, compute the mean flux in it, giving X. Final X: 34.8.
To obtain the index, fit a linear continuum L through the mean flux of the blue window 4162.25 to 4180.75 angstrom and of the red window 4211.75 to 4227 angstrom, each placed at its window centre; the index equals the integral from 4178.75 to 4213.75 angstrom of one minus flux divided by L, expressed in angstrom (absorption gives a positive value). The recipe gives -1.7 angstrom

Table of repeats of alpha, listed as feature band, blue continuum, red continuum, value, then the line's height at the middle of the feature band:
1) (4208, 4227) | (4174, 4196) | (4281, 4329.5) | 0.6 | 33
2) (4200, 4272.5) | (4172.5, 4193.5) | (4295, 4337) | -1.4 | 32.4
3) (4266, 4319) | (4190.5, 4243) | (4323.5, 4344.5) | 5.4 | 34.3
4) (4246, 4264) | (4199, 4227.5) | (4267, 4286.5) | -0.8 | 32.2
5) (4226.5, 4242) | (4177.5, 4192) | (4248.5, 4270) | 0.2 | 33.7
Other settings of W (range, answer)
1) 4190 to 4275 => 36.23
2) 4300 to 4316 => 32.76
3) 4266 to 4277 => 34.25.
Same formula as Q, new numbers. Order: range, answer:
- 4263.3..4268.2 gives 34.7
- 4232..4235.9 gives 33.7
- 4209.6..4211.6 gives 33.5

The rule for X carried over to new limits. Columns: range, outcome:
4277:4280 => 33.9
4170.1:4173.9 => 32.5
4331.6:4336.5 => 33.4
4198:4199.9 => 33.5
